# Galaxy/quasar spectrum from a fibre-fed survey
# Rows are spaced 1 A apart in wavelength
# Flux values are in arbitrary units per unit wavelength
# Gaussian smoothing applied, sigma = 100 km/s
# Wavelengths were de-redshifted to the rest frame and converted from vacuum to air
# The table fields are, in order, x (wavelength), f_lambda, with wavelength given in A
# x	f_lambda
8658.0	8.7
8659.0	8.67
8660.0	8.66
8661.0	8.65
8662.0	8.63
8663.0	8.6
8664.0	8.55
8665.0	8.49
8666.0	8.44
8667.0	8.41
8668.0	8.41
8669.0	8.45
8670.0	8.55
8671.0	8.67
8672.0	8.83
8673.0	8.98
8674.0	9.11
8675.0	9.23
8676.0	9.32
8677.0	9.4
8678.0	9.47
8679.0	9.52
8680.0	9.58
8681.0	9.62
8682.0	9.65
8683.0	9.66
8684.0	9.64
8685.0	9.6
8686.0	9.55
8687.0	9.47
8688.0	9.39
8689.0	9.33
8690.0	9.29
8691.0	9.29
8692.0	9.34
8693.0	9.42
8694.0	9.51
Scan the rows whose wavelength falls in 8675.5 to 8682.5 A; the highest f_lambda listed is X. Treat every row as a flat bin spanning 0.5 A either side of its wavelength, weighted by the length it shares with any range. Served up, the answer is 9.65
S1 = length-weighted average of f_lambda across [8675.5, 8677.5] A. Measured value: 9.36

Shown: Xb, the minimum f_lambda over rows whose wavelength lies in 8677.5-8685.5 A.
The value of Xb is 9.47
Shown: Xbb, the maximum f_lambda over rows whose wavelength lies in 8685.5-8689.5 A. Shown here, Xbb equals 9.55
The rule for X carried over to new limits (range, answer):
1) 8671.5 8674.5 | 9.11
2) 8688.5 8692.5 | 9.34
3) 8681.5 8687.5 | 9.66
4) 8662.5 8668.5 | 8.6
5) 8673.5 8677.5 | 9.4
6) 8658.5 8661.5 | 8.67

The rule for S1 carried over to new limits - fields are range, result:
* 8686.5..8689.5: 9.4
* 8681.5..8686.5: 9.62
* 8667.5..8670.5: 8.47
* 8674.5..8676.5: 9.28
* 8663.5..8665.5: 8.52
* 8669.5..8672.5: 8.68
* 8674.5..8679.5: 9.39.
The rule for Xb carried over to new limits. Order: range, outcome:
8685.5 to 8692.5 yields 9.29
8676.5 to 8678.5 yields 9.4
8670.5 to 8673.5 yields 8.67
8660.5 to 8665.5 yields 8.49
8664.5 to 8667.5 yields 8.41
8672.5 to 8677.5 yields 8.98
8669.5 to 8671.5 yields 8.55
